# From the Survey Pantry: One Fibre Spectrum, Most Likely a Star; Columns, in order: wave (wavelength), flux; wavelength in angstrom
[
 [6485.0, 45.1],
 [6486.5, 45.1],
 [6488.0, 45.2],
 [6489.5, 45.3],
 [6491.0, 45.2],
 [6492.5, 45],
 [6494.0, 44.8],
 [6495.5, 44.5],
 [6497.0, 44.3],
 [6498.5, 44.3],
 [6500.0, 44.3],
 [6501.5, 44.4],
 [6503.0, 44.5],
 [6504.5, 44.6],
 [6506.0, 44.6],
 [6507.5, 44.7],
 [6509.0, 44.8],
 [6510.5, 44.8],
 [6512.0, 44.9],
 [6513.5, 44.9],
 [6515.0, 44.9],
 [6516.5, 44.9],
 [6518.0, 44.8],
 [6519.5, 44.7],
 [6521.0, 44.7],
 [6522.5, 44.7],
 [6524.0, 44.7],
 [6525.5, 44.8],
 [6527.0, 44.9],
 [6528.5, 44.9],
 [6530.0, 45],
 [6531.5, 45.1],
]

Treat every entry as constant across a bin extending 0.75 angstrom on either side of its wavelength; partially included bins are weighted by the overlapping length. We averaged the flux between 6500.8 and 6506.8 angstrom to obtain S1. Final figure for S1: 44.5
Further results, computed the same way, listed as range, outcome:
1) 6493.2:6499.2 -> 44.5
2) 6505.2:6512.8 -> 44.8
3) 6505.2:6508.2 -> 44.6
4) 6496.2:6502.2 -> 44.3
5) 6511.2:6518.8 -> 44.9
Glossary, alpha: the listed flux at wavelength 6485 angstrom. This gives 45.1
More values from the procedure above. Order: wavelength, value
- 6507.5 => 44.7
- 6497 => 44.3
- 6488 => 45.2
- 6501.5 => 44.4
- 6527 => 44.9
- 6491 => 45.2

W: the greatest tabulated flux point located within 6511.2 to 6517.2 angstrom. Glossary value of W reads 44.9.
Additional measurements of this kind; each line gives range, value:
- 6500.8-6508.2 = 44.7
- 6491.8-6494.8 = 45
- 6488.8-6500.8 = 45.3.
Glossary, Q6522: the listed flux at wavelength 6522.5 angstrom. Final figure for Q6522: 44.7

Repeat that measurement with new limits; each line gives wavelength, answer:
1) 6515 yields 44.9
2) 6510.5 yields 44.8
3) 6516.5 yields 44.9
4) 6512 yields 44.9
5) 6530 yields 45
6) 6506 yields 44.6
